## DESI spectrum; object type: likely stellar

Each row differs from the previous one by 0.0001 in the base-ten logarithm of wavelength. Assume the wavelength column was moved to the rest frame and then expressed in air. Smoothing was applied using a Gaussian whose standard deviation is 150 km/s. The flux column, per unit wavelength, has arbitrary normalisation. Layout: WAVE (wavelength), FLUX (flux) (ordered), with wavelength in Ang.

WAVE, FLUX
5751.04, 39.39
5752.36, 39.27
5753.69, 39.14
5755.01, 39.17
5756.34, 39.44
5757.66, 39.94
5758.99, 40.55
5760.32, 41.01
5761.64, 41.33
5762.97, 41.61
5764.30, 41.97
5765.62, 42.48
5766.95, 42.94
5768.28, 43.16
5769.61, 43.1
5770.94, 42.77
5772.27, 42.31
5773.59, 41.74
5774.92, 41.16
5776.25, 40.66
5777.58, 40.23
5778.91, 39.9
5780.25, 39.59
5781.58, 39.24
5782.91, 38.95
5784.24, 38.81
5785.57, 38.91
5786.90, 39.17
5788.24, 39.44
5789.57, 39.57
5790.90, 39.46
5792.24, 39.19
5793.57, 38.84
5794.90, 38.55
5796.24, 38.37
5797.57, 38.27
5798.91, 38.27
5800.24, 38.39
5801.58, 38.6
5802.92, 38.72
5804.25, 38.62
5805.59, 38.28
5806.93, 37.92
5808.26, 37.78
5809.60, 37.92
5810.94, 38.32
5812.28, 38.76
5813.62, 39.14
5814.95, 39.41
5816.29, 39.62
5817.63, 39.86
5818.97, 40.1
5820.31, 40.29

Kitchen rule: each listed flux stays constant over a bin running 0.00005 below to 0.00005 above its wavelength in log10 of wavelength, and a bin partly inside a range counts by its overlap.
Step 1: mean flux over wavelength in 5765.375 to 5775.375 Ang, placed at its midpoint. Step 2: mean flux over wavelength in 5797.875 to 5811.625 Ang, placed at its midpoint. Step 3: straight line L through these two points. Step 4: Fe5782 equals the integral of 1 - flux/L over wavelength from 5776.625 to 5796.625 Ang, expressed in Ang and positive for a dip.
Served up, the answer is 0.61 Ang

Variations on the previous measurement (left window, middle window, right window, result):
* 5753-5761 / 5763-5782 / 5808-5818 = -0.9 Ang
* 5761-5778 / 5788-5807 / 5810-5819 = 0.7 Ang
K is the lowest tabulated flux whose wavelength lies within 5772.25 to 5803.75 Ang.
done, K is 38.27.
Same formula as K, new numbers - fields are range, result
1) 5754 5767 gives 39.17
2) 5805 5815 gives 37.78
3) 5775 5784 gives 38.95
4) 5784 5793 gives 38.81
